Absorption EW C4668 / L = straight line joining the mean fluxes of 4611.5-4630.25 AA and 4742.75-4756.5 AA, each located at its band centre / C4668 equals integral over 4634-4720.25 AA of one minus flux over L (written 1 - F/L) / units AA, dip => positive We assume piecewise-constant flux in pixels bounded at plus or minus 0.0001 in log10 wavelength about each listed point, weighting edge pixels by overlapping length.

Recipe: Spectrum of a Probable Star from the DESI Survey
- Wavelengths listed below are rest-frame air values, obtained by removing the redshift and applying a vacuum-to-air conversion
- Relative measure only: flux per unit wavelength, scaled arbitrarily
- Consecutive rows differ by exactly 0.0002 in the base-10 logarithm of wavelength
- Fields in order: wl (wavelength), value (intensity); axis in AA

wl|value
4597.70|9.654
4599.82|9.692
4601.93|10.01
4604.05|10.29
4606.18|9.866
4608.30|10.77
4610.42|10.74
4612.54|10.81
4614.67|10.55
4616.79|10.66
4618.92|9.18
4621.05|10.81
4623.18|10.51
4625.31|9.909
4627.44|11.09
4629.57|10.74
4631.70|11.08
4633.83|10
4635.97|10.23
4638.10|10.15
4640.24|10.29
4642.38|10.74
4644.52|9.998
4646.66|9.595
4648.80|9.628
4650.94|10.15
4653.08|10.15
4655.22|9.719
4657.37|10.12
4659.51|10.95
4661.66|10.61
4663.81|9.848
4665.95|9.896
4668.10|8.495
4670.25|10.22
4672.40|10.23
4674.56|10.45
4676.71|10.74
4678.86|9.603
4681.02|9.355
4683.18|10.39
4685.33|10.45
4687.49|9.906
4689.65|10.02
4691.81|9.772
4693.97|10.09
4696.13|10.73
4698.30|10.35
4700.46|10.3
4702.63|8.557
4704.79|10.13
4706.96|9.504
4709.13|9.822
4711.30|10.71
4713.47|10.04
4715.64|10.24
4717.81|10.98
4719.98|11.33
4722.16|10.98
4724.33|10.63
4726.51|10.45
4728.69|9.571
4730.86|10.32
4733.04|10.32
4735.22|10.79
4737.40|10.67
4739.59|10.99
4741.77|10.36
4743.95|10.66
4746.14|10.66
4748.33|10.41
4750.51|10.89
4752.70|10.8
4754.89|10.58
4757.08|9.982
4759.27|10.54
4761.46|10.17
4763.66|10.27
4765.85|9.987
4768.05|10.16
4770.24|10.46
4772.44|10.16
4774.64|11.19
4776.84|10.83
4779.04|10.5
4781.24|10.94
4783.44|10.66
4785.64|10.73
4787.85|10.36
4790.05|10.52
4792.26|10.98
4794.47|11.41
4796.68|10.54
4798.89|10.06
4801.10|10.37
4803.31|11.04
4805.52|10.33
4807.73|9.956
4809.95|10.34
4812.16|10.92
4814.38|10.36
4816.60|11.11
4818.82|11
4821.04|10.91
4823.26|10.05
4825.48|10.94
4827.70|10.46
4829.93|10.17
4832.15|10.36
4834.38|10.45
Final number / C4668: 3.6 AA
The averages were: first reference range 10.5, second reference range 10.6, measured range 10.1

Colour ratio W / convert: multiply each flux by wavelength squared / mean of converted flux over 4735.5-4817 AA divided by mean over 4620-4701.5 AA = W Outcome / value 1.1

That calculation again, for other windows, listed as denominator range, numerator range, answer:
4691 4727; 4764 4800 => 1.06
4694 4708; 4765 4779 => 1.09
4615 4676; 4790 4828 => 1.12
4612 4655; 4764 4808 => 1.10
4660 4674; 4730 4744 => 1.10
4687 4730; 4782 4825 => 1.08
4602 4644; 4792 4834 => 1.10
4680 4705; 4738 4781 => 1.08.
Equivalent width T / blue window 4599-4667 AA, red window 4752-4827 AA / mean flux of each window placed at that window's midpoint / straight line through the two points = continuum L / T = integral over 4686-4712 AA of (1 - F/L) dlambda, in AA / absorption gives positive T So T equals 1.03 AA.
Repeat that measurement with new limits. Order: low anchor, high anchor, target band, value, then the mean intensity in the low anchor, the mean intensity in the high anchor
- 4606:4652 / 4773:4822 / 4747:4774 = 0.6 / 10.3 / 10.7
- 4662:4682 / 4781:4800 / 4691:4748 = -0.8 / 9.9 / 10.7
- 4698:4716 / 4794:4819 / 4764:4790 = -0.4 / 9.93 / 10.6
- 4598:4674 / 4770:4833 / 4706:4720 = 0.1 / 10.2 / 10.6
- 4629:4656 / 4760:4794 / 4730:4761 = -0.3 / 10.2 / 10.5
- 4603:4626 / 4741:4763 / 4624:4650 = 0.3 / 10.4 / 10.5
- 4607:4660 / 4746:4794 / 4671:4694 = 0.7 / 10.3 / 10.5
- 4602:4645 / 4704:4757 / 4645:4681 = 1.5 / 10.4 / 10.5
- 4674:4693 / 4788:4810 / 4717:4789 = -1.3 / 10.1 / 10.6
